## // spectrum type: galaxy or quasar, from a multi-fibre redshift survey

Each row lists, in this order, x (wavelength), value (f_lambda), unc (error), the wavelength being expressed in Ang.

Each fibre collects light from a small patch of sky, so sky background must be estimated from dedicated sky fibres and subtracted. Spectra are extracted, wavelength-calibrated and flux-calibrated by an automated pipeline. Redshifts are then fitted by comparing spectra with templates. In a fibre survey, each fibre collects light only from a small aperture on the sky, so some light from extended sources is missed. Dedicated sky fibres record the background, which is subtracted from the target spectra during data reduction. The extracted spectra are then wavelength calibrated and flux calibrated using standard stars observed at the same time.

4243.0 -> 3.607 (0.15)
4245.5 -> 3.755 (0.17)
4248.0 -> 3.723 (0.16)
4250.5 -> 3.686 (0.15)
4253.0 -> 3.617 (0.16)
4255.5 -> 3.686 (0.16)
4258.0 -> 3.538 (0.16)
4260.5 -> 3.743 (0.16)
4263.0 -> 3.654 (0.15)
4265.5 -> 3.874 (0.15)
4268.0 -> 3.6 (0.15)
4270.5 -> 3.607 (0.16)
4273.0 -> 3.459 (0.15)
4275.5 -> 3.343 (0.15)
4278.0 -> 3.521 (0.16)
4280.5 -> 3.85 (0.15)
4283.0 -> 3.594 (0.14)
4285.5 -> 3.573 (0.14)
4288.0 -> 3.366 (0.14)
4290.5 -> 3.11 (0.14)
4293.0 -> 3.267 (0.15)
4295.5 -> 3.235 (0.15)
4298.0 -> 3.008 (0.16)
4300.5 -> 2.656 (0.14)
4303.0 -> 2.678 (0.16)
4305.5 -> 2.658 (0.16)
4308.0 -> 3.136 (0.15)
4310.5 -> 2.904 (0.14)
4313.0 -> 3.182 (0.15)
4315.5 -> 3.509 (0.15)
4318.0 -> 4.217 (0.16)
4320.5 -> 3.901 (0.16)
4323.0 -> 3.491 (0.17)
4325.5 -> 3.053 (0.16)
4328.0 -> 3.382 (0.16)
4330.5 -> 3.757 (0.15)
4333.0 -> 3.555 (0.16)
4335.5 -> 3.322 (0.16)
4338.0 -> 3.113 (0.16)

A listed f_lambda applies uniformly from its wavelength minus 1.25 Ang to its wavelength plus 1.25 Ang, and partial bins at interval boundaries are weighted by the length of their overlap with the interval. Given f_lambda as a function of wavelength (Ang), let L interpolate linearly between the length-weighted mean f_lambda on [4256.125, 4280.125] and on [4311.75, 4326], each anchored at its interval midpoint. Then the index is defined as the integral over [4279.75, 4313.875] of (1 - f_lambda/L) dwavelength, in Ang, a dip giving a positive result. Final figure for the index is 4.2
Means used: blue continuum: 3.61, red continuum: 3.59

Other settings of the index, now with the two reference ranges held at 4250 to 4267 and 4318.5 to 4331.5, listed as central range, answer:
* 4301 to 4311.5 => 2.2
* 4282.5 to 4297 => 1.1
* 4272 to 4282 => 0.3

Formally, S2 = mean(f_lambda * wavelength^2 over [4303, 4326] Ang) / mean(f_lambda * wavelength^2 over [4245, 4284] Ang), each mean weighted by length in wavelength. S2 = 0.9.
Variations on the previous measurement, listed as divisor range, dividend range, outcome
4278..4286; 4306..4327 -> 0.94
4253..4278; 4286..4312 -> 0.85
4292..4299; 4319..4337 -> 1.12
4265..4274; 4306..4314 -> 0.85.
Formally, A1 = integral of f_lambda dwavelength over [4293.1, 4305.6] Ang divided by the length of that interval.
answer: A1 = 2.9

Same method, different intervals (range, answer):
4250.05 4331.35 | 3.42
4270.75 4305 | 3.28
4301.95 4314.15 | 2.91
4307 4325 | 3.46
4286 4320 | 3.17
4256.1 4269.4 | 3.68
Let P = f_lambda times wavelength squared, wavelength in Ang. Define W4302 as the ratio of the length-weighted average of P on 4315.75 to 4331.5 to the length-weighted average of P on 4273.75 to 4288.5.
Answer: 1.0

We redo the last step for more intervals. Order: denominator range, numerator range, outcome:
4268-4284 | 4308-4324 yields 1.00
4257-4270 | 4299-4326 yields 0.90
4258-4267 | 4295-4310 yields 0.79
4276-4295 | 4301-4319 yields 0.92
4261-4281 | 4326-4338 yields 0.98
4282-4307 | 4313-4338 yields 1.15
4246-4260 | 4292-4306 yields 0.82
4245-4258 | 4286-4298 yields 0.90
